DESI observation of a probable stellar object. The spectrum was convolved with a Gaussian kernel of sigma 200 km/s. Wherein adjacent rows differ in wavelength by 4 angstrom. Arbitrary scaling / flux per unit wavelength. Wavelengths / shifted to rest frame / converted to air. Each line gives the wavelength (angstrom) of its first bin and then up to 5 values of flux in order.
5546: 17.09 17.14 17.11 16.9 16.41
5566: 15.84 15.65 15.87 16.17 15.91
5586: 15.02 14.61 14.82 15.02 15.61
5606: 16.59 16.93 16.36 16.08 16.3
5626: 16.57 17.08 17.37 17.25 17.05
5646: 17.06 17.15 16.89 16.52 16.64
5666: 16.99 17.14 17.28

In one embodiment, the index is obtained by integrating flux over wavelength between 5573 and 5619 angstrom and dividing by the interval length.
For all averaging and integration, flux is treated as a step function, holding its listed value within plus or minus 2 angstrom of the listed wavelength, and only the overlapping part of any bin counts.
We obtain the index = 15.7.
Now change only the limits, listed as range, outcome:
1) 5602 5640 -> 16.7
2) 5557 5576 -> 16.1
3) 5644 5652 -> 17.1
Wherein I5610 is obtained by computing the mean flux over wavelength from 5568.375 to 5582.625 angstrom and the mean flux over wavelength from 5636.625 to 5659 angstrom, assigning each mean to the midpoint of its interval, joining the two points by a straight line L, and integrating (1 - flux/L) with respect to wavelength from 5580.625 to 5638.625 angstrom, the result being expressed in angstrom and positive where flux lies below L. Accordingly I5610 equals 1.2 angstrom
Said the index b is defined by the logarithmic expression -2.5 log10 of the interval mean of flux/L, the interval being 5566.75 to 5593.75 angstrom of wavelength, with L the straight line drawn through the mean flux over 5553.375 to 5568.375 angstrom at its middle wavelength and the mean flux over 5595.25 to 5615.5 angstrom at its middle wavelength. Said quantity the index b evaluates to 0.05 mag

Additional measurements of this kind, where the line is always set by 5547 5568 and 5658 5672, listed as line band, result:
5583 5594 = 0.13 mag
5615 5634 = 0.01 mag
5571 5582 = 0.05 mag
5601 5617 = 0.02 mag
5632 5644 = -0.03 mag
